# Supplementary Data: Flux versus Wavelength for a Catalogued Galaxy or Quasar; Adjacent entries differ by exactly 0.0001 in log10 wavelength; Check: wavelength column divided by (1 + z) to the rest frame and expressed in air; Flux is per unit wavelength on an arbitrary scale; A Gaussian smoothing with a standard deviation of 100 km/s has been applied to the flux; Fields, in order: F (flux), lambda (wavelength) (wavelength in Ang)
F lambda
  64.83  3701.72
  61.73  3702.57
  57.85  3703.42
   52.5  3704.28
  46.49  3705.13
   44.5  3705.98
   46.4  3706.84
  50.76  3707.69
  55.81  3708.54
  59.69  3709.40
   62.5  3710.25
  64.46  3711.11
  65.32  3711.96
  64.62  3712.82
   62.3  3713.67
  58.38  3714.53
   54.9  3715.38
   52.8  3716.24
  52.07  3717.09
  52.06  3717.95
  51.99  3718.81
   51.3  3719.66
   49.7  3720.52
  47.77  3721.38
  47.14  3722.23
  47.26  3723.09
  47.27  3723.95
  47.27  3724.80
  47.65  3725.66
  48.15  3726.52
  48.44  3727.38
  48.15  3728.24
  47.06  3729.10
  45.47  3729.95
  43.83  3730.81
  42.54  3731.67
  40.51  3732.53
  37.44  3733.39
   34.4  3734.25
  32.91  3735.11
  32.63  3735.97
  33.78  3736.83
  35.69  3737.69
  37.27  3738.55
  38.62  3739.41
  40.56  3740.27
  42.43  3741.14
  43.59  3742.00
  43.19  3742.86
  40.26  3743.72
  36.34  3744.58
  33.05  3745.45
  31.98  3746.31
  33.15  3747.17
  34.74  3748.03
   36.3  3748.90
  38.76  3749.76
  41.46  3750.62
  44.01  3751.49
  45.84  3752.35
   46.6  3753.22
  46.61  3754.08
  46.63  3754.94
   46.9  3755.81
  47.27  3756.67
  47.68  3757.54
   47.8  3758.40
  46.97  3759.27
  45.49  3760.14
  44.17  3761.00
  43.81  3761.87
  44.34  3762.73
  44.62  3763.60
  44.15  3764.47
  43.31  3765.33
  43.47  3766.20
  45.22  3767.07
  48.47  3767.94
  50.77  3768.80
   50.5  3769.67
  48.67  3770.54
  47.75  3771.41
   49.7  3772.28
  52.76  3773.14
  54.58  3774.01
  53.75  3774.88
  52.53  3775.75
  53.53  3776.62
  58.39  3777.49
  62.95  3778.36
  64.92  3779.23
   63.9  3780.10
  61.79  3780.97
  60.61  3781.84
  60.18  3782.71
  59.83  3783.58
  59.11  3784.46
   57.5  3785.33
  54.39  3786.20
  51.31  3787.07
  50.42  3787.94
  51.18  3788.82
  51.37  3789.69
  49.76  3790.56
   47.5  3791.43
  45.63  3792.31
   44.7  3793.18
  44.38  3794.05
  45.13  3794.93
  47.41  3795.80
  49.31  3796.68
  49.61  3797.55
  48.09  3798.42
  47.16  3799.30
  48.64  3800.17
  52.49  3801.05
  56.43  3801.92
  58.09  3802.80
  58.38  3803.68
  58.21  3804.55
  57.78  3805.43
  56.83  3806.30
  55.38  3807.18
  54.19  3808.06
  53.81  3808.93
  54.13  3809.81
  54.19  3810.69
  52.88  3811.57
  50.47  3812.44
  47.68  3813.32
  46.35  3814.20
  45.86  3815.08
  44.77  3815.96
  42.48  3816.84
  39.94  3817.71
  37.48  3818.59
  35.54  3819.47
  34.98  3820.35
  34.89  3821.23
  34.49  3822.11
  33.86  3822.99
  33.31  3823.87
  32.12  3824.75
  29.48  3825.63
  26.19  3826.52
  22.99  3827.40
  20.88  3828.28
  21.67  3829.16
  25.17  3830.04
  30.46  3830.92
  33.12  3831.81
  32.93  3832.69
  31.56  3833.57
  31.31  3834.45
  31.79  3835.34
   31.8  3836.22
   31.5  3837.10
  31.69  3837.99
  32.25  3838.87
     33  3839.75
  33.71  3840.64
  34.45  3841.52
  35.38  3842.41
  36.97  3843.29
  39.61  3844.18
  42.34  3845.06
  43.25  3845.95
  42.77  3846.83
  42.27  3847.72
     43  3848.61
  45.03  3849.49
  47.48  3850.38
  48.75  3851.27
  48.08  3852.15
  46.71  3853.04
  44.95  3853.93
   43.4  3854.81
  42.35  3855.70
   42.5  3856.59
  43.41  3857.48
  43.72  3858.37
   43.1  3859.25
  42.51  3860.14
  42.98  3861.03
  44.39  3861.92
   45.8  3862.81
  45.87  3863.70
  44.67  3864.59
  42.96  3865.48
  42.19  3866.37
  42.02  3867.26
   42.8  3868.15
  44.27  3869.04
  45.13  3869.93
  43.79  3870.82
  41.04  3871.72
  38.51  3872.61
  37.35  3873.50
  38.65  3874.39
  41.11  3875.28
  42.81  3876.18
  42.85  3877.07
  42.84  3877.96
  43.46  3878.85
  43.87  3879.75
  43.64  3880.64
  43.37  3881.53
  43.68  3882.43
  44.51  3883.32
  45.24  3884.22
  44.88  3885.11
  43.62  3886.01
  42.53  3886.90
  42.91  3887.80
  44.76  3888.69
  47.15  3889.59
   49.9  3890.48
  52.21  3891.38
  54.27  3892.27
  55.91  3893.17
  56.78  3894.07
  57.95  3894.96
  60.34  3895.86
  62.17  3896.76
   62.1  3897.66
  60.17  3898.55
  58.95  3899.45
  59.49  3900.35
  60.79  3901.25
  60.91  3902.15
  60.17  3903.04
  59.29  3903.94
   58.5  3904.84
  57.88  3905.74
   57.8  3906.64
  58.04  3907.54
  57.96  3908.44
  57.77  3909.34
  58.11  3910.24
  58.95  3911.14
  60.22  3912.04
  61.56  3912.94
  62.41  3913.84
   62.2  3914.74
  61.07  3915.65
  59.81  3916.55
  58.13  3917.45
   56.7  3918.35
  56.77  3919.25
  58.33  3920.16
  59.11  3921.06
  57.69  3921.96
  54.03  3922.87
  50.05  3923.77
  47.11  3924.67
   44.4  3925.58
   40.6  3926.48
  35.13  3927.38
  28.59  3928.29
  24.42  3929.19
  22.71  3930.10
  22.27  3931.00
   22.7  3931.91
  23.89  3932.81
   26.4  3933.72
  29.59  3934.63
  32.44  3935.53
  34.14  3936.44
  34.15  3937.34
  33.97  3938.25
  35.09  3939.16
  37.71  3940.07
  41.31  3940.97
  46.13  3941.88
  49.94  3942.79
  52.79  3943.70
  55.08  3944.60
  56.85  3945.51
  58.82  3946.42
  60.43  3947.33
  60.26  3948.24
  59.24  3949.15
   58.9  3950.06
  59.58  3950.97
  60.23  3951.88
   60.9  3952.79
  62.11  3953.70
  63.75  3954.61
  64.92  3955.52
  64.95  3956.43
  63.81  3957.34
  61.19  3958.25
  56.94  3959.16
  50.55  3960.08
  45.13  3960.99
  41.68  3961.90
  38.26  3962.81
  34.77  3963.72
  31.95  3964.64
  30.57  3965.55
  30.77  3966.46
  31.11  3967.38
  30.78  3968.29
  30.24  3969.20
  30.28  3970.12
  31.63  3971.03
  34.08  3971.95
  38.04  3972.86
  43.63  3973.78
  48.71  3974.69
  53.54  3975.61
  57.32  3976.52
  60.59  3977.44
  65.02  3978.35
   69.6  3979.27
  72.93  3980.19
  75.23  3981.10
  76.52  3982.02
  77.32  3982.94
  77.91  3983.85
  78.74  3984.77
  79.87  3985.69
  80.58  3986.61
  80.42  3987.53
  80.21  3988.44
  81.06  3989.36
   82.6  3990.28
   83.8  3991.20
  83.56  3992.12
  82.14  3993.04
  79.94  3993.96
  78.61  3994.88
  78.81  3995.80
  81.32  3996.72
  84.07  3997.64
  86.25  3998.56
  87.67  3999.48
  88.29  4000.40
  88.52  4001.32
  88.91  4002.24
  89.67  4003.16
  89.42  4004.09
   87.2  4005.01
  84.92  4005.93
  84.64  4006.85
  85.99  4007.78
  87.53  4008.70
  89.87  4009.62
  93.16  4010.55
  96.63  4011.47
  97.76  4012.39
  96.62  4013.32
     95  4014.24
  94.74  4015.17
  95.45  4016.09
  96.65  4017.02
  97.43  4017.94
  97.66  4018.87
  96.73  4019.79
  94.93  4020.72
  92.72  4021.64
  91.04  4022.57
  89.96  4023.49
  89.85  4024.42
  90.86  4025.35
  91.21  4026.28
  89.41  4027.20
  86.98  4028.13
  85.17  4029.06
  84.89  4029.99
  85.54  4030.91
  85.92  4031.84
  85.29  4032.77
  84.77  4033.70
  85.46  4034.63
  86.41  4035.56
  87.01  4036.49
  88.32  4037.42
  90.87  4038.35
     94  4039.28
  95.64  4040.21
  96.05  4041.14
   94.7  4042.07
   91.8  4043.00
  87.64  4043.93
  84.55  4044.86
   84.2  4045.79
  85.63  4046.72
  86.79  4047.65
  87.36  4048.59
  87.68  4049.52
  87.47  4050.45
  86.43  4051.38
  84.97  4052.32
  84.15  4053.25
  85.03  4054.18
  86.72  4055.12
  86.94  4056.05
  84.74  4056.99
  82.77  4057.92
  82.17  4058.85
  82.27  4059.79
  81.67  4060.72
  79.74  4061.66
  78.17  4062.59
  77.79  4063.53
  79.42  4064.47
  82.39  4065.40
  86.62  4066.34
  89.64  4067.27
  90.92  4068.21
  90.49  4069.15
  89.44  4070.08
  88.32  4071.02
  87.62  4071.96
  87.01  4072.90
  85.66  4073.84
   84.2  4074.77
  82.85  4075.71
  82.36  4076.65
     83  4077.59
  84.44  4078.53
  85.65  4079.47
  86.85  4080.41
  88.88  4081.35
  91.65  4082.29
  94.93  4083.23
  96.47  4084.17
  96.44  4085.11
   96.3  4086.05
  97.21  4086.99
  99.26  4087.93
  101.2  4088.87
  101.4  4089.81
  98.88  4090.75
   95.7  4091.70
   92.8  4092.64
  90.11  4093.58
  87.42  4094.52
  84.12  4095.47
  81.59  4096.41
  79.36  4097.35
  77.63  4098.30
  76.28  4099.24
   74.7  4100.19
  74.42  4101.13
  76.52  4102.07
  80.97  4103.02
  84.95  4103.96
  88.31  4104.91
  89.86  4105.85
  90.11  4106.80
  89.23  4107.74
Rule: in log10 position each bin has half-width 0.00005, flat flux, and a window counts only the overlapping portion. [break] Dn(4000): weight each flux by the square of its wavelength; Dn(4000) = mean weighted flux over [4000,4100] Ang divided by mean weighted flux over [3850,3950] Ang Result 2.0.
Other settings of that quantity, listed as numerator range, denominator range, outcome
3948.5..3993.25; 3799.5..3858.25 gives 1.53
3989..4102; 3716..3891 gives 2.24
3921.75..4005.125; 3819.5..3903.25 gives 1.41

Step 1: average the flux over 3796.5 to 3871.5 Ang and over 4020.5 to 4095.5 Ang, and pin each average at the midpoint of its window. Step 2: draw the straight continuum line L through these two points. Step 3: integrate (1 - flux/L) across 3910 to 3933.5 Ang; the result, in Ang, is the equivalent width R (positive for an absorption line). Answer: 4.7 Ang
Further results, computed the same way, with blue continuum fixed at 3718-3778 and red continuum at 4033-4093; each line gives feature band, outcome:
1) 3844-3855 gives 2.6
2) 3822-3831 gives 4.5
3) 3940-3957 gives 3.6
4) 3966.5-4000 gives 4.9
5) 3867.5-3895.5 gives 7.9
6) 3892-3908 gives 1.6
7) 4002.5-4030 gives -3.3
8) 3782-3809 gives -0.7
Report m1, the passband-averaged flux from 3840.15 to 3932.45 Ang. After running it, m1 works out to 47.6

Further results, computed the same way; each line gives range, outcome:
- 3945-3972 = 49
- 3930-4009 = 59.4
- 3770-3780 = 54.8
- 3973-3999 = 73.9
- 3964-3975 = 34.1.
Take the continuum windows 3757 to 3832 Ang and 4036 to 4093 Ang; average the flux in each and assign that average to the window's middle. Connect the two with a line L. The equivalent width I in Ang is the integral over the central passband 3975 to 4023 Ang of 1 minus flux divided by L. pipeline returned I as -3.4 Ang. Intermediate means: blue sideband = 47.3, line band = 84.1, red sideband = 88.4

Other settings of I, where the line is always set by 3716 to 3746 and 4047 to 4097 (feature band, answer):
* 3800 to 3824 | 2.7 Ang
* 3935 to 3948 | 4.7 Ang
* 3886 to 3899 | 2.3 Ang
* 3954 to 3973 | 7.8 Ang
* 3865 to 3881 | 5.1 Ang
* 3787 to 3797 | 0.6 Ang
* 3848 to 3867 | 4.9 Ang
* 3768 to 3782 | -1.7 Ang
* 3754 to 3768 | 0.5 Ang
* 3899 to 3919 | 2.2 Ang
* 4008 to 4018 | -1.8 Ang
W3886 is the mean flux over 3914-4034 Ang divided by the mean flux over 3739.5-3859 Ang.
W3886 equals 1.5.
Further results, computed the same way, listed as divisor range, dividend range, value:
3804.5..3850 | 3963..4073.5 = 2.06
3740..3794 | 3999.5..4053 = 1.87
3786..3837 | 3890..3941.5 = 1.15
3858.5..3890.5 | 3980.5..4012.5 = 1.94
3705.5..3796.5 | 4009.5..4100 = 1.85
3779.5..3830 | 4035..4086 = 1.85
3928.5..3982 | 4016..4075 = 1.90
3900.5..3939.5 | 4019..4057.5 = 1.84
